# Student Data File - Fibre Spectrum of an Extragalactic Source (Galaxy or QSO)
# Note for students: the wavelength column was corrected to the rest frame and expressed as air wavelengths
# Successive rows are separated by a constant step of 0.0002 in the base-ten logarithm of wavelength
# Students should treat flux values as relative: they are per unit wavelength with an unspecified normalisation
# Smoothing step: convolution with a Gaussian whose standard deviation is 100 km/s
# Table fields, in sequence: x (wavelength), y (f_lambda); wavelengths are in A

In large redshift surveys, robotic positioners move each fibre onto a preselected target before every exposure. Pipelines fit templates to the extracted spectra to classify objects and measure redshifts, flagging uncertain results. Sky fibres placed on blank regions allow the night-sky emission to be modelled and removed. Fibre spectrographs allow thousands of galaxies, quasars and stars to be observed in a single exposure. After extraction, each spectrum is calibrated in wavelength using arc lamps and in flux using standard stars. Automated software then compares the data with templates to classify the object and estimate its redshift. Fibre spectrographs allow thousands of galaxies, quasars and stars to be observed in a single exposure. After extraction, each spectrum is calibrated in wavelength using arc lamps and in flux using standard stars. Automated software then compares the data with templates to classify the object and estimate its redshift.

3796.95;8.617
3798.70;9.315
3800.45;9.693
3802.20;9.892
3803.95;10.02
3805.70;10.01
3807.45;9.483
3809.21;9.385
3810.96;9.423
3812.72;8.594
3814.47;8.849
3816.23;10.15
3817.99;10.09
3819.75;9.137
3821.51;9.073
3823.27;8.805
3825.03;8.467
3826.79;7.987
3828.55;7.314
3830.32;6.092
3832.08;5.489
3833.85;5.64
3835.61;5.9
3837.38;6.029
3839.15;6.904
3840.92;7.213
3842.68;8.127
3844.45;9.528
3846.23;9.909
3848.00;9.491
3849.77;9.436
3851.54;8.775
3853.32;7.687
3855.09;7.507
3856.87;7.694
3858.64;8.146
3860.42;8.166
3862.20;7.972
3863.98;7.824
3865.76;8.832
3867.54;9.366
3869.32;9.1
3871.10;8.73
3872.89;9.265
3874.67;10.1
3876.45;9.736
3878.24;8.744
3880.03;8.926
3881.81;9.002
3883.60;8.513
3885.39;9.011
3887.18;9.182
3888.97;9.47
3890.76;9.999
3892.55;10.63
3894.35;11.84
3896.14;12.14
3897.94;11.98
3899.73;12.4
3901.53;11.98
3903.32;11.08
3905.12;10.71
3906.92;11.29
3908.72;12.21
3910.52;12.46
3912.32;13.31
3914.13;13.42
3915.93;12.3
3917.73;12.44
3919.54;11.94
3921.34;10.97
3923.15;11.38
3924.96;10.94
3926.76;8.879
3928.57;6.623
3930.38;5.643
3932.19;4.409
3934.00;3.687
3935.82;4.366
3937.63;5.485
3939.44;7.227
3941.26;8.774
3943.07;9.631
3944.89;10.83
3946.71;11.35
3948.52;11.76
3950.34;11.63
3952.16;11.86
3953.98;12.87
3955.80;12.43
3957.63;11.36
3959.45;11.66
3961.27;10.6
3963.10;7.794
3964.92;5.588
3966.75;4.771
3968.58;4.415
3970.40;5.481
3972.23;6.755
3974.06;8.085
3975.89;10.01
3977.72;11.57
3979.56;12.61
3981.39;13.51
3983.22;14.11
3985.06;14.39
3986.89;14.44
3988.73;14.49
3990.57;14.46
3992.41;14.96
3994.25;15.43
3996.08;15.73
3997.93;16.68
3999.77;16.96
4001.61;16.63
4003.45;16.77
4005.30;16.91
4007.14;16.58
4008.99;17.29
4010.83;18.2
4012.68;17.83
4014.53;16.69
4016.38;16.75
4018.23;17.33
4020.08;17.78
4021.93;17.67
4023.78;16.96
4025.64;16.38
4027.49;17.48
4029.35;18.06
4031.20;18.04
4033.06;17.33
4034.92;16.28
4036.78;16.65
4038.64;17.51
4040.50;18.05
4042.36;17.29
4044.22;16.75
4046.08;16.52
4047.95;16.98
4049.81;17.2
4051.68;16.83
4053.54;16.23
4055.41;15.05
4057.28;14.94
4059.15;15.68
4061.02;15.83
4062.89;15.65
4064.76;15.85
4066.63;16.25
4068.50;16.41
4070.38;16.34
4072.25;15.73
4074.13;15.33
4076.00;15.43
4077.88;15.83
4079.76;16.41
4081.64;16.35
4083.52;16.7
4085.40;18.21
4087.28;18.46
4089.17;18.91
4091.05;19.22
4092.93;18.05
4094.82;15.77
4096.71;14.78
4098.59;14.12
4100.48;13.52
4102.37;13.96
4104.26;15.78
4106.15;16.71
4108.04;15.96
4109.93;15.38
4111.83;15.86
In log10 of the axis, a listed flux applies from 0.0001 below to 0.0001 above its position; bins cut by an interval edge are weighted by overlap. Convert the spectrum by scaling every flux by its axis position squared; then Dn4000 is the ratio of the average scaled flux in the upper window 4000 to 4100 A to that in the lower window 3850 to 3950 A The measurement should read 1.9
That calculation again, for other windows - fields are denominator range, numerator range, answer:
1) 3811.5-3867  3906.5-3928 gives 1.51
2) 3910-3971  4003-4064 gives 1.89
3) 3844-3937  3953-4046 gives 1.58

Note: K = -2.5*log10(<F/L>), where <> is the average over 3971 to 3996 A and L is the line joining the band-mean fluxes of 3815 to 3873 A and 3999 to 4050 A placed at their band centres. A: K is 0.20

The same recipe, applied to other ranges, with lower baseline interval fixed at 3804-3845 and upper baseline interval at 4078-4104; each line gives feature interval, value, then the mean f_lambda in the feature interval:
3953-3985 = 0.284 mag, 9.76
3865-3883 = 0.063 mag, 9.17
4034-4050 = -0.142 mag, 17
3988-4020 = -0.197 mag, 16.5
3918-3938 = 0.395 mag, 7.87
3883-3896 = 0.026 mag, 9.97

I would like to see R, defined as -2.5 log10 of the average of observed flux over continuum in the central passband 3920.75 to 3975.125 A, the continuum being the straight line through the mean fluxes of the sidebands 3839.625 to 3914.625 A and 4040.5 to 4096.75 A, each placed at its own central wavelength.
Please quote 0.39 mag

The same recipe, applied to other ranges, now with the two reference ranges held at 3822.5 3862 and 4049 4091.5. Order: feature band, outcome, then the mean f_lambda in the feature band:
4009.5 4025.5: -0.20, 17.3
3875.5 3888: 0.03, 9.02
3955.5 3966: 0.26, 9.67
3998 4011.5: -0.22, 17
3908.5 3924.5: -0.16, 12.2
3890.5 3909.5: -0.16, 11.5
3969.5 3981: 0.35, 9.29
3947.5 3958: 0.00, 12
